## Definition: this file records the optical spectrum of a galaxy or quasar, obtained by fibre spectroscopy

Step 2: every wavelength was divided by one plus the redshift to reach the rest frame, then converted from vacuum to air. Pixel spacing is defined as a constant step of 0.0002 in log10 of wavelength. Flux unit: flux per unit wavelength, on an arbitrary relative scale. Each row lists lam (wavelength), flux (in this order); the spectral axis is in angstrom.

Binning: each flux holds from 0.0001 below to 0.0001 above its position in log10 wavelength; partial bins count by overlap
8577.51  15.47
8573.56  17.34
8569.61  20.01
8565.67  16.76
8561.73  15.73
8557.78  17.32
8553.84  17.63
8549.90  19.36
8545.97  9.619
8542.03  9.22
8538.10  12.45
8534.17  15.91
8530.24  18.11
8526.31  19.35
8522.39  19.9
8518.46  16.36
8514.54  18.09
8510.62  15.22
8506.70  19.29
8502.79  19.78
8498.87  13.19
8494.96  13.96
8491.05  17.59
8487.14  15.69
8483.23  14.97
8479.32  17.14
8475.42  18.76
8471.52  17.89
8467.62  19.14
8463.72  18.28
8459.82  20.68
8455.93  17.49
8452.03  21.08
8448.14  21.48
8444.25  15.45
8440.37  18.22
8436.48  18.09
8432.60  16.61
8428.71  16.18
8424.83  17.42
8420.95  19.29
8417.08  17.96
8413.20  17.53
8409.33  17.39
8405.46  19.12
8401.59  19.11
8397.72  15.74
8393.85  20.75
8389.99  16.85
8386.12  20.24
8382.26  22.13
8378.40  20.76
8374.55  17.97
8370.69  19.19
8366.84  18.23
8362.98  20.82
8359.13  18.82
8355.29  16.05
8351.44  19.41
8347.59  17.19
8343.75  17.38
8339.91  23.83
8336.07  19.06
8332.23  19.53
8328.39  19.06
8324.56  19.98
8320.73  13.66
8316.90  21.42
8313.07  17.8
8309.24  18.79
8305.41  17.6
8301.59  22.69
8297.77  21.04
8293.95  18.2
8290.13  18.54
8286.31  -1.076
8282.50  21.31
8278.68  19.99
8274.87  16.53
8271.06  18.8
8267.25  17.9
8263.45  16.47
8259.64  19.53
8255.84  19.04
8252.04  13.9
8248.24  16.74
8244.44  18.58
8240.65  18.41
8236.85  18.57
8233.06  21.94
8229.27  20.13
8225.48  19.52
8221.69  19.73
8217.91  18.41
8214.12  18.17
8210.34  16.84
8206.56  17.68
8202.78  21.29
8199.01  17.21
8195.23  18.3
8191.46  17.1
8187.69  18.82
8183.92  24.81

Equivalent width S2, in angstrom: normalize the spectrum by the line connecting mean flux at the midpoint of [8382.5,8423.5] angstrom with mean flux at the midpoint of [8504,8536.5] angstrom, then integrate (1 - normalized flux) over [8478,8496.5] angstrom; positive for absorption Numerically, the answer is 2.2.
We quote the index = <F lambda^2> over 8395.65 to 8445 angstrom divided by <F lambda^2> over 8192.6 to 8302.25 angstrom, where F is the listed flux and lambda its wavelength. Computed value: 1.0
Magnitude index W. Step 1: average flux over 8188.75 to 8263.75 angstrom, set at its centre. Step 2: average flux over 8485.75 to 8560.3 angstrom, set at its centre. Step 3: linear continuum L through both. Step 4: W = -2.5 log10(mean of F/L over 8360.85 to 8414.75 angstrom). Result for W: -0.106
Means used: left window 18.4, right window 16.2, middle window 19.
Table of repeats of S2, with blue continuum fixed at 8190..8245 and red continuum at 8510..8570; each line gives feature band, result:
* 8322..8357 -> -2.22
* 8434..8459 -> -2.50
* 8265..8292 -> 3.44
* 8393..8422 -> -1.58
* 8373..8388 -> -2.42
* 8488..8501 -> 1.23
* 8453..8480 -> -2.90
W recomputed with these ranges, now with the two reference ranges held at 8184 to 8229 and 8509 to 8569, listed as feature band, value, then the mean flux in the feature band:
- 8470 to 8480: -0.09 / 18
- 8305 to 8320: -0.04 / 18.6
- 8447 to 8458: -0.18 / 19.9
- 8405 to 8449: -0.05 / 17.8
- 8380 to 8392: -0.14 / 19.8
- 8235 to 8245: 0.00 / 18.5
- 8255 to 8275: 0.01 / 18.1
